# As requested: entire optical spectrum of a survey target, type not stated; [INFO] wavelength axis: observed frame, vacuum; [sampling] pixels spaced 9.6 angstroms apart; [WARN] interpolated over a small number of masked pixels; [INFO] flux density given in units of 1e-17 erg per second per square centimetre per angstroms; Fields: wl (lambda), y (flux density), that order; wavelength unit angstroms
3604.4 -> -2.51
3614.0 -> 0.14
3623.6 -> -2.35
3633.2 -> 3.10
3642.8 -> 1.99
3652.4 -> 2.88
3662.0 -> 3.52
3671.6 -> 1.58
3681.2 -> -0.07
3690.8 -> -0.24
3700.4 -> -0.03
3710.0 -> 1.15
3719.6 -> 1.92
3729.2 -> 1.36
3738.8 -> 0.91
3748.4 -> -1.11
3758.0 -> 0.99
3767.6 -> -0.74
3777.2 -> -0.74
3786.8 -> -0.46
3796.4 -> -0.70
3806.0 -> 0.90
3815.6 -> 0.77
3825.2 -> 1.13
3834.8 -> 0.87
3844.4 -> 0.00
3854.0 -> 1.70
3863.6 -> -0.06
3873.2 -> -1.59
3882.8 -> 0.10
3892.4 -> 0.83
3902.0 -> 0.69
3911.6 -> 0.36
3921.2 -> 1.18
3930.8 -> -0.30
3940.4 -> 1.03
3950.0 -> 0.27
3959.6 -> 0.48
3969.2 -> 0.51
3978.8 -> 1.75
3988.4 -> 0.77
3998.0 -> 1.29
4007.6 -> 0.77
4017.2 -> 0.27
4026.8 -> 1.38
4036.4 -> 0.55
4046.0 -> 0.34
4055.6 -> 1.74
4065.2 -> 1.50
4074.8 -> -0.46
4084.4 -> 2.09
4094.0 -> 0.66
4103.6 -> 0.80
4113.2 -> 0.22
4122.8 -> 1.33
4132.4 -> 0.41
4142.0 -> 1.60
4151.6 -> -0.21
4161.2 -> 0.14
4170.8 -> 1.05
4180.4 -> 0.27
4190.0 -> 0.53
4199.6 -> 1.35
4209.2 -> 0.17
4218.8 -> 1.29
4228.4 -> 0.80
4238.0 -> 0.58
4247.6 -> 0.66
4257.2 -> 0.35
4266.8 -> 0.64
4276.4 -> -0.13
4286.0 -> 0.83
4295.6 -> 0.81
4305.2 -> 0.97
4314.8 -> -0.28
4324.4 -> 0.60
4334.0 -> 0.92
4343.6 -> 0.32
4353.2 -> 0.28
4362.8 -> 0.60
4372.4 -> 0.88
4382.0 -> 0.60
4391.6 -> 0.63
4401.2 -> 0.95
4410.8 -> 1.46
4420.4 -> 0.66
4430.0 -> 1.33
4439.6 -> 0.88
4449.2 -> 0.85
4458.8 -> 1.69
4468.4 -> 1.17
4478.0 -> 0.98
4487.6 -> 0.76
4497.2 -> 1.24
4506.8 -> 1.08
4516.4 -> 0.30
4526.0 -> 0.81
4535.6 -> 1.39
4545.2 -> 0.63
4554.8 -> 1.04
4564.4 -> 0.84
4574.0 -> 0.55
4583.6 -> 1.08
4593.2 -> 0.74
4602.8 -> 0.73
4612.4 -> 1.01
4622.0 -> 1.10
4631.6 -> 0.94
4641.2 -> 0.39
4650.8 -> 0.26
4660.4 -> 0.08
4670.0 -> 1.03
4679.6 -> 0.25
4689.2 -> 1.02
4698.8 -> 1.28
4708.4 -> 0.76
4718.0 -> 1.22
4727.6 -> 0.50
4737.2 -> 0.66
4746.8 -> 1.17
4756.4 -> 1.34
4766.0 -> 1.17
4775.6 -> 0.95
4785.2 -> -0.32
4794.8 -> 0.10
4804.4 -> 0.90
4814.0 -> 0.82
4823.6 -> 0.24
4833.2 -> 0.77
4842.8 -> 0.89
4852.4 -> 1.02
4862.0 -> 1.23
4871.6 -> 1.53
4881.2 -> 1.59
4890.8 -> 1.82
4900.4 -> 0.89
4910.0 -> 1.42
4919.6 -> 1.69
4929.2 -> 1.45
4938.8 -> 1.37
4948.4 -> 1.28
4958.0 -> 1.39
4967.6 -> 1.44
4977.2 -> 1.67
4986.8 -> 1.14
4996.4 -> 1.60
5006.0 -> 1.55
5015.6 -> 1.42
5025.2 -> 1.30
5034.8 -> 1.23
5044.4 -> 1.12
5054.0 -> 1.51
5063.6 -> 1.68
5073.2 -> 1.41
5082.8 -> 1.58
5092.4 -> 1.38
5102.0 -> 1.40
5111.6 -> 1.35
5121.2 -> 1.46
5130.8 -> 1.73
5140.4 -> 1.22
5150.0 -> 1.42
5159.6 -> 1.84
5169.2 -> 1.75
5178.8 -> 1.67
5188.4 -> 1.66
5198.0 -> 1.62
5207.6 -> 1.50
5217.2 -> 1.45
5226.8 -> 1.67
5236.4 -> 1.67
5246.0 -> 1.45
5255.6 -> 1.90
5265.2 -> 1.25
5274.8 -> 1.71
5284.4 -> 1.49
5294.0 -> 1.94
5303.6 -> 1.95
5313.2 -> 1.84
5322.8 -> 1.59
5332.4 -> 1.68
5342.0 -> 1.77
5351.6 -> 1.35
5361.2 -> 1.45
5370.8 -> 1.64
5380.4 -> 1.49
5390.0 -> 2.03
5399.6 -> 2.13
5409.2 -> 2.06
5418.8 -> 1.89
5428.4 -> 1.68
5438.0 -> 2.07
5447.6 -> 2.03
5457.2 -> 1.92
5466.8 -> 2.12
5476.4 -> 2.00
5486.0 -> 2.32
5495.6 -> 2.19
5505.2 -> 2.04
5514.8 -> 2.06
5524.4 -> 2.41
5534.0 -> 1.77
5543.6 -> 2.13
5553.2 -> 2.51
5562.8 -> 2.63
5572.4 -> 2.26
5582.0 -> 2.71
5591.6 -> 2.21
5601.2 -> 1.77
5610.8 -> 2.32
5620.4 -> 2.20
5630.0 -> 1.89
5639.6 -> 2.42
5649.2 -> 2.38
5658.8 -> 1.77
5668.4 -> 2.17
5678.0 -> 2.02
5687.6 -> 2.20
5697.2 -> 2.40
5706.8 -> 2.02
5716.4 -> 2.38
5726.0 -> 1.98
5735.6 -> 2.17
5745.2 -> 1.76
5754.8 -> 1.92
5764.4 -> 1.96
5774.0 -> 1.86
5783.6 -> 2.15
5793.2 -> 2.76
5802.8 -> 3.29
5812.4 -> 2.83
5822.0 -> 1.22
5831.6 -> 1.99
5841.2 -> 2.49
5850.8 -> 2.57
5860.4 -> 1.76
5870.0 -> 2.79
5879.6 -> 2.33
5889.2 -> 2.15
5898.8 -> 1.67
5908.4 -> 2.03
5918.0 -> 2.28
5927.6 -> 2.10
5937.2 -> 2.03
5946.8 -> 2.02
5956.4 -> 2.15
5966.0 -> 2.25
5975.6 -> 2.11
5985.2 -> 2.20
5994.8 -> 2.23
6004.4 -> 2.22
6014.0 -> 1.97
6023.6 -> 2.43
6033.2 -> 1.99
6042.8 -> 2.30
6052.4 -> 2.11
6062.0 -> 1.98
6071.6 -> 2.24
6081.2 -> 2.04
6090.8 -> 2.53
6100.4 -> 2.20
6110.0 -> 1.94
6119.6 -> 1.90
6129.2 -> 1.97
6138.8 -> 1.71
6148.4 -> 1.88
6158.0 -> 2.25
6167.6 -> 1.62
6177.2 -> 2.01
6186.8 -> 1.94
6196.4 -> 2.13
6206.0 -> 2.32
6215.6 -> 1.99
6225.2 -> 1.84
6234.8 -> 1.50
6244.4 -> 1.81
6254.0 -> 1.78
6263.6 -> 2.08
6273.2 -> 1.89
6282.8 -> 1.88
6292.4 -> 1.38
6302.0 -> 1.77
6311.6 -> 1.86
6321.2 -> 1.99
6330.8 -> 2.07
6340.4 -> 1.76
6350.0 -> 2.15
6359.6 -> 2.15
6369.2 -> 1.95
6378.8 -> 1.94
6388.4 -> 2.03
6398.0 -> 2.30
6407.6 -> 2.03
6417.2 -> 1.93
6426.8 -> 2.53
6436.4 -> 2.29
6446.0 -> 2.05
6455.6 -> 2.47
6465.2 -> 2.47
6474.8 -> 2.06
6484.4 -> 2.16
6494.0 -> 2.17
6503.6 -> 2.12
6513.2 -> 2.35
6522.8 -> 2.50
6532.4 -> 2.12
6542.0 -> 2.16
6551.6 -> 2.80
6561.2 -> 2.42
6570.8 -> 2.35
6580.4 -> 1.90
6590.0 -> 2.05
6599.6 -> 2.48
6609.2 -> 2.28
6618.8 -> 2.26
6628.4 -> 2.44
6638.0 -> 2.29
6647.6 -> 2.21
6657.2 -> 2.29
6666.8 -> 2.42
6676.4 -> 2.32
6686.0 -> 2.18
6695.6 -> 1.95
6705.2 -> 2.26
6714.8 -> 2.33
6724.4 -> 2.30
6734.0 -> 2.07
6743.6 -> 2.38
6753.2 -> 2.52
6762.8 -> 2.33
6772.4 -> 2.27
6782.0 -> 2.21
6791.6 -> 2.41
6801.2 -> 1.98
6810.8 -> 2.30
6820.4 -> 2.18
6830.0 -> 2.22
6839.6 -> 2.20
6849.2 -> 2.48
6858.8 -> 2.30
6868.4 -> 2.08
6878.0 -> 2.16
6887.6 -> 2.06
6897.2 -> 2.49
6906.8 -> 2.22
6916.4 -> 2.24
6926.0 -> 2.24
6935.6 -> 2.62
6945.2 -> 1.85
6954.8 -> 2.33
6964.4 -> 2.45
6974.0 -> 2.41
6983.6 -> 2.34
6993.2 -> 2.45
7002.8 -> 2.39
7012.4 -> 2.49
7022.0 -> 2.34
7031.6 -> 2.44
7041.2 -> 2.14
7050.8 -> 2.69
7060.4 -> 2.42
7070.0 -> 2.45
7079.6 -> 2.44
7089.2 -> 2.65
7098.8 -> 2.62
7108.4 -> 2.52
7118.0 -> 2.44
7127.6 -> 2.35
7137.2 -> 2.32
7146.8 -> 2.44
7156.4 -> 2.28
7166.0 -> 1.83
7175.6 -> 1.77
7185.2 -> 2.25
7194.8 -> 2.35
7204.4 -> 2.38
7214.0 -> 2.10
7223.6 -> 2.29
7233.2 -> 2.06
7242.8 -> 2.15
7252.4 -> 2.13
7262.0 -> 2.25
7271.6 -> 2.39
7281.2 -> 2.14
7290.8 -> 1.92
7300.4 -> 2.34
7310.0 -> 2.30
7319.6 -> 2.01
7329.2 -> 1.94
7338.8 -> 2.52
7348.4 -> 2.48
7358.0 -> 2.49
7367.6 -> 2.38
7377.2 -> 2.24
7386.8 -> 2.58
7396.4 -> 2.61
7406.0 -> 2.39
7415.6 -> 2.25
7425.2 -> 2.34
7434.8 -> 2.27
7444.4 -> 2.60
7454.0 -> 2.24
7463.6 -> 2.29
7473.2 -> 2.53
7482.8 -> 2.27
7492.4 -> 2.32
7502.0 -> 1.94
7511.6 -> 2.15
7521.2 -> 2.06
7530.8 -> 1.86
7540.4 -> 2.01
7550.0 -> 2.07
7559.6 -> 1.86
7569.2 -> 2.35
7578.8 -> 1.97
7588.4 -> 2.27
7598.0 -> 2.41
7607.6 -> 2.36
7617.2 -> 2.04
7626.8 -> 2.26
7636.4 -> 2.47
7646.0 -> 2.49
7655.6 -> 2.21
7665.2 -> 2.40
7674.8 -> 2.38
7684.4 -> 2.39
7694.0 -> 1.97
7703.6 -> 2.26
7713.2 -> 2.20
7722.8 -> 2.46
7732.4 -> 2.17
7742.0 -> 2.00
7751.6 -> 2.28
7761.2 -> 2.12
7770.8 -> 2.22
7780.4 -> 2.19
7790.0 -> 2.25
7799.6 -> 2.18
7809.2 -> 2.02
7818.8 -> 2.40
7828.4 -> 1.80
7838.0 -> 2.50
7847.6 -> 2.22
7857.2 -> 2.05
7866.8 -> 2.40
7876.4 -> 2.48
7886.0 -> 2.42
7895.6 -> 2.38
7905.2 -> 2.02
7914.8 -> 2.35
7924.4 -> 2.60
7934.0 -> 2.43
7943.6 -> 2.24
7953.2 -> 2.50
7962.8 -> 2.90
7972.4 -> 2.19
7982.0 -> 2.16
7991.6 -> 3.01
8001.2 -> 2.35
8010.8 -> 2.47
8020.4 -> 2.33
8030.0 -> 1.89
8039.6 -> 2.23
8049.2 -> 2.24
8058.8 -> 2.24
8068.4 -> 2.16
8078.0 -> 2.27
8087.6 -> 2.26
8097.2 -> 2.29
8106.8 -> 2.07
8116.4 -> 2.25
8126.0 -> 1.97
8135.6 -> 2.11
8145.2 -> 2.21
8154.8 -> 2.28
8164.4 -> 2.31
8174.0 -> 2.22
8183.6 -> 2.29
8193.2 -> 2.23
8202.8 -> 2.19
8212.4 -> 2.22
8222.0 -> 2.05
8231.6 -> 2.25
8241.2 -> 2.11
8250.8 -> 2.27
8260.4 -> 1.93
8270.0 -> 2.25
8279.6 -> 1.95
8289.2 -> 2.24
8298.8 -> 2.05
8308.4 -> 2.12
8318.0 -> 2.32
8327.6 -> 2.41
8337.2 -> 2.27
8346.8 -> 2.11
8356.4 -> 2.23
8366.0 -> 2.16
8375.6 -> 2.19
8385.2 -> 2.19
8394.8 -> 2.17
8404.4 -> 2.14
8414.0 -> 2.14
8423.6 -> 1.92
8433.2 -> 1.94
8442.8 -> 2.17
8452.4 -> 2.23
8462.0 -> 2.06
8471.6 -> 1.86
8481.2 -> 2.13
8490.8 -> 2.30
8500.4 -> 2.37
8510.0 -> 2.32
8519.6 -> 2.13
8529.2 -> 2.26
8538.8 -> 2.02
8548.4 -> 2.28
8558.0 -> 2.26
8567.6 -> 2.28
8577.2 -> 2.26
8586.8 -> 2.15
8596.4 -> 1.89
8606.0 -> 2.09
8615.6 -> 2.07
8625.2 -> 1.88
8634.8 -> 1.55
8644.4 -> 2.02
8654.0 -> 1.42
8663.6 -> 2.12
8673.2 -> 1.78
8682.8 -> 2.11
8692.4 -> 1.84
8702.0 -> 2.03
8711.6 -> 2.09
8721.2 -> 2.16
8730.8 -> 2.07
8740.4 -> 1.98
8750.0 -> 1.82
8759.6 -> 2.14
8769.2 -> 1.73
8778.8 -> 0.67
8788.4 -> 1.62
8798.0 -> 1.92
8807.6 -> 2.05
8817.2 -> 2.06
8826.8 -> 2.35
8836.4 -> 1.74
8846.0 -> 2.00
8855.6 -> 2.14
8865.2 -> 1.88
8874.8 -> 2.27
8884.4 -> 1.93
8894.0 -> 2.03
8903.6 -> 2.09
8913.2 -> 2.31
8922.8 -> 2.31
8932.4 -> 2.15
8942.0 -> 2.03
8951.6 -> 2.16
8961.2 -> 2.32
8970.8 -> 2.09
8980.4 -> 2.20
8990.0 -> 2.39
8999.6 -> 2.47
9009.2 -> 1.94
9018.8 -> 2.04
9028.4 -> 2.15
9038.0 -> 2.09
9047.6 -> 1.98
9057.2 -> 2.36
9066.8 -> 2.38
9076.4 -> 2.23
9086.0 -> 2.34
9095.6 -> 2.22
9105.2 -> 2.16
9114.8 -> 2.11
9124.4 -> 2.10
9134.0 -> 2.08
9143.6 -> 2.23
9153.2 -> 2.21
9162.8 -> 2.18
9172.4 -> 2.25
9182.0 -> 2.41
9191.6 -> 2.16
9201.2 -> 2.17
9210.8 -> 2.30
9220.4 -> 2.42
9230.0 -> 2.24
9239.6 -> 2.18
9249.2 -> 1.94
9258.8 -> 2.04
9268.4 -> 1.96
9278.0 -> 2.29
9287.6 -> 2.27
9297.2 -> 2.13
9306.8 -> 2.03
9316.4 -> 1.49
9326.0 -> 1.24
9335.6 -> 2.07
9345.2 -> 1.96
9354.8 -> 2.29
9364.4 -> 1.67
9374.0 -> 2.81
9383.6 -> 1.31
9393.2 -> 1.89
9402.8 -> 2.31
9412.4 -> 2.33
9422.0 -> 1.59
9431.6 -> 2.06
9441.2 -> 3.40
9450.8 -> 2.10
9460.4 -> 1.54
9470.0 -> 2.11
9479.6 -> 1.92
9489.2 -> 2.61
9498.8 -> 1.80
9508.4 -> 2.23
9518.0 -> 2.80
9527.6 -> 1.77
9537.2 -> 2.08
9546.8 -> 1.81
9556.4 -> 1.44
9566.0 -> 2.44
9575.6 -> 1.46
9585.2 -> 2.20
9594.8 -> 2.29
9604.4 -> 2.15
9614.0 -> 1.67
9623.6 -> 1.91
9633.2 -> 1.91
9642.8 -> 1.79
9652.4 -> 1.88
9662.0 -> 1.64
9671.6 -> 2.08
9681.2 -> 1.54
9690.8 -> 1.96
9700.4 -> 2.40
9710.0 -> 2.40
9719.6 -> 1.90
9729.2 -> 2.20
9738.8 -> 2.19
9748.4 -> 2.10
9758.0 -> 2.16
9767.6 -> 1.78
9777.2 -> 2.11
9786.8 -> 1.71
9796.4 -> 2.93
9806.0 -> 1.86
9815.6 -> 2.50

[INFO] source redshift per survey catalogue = 0.22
